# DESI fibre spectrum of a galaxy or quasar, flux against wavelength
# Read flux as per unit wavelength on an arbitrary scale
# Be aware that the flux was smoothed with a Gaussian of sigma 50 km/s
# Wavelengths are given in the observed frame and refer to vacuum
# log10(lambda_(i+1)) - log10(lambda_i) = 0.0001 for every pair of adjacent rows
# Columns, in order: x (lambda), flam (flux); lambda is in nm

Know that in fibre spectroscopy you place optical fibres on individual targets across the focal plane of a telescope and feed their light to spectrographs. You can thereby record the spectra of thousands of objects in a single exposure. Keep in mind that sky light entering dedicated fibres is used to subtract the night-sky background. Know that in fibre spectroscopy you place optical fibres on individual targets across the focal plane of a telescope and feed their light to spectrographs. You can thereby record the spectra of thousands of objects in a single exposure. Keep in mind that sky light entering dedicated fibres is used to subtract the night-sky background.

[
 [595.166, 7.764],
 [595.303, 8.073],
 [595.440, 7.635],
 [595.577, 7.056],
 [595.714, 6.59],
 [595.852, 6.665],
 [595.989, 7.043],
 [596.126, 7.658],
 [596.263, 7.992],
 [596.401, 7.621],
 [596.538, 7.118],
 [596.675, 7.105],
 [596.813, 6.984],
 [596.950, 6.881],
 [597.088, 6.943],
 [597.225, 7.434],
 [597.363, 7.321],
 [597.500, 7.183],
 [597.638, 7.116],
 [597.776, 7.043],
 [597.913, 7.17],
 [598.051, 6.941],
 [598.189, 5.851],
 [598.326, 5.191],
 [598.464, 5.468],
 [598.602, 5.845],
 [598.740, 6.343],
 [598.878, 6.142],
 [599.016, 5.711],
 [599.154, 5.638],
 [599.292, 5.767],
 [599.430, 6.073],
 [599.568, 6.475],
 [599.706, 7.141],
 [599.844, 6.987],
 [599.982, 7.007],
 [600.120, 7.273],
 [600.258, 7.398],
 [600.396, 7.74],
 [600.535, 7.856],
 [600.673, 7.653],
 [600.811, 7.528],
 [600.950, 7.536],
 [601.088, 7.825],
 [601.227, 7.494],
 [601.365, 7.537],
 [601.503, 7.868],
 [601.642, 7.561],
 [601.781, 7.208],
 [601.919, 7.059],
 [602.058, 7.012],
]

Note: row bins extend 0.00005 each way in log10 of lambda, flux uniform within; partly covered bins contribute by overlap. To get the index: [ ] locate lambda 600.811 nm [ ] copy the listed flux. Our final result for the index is 7.528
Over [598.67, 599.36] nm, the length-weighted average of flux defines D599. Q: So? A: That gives 5.92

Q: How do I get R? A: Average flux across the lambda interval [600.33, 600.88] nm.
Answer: 7.69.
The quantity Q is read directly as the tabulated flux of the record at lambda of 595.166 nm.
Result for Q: 7.764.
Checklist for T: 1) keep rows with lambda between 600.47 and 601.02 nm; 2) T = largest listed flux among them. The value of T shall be 7.856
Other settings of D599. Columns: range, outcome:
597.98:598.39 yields 6.01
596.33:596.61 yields 7.37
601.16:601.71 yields 7.62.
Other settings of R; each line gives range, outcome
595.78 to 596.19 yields 7.11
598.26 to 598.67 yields 5.5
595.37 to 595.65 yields 7.35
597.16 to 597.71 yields 7.25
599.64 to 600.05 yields 7.05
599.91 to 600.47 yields 7.36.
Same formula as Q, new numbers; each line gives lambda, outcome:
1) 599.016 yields 5.711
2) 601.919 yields 7.059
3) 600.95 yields 7.536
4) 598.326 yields 5.191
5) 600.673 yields 7.653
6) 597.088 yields 6.943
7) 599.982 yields 7.007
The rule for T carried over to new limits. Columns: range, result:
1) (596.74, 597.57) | 7.434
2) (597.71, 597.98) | 7.17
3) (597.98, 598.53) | 6.941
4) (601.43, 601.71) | 7.868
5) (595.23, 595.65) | 8.073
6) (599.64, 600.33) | 7.398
